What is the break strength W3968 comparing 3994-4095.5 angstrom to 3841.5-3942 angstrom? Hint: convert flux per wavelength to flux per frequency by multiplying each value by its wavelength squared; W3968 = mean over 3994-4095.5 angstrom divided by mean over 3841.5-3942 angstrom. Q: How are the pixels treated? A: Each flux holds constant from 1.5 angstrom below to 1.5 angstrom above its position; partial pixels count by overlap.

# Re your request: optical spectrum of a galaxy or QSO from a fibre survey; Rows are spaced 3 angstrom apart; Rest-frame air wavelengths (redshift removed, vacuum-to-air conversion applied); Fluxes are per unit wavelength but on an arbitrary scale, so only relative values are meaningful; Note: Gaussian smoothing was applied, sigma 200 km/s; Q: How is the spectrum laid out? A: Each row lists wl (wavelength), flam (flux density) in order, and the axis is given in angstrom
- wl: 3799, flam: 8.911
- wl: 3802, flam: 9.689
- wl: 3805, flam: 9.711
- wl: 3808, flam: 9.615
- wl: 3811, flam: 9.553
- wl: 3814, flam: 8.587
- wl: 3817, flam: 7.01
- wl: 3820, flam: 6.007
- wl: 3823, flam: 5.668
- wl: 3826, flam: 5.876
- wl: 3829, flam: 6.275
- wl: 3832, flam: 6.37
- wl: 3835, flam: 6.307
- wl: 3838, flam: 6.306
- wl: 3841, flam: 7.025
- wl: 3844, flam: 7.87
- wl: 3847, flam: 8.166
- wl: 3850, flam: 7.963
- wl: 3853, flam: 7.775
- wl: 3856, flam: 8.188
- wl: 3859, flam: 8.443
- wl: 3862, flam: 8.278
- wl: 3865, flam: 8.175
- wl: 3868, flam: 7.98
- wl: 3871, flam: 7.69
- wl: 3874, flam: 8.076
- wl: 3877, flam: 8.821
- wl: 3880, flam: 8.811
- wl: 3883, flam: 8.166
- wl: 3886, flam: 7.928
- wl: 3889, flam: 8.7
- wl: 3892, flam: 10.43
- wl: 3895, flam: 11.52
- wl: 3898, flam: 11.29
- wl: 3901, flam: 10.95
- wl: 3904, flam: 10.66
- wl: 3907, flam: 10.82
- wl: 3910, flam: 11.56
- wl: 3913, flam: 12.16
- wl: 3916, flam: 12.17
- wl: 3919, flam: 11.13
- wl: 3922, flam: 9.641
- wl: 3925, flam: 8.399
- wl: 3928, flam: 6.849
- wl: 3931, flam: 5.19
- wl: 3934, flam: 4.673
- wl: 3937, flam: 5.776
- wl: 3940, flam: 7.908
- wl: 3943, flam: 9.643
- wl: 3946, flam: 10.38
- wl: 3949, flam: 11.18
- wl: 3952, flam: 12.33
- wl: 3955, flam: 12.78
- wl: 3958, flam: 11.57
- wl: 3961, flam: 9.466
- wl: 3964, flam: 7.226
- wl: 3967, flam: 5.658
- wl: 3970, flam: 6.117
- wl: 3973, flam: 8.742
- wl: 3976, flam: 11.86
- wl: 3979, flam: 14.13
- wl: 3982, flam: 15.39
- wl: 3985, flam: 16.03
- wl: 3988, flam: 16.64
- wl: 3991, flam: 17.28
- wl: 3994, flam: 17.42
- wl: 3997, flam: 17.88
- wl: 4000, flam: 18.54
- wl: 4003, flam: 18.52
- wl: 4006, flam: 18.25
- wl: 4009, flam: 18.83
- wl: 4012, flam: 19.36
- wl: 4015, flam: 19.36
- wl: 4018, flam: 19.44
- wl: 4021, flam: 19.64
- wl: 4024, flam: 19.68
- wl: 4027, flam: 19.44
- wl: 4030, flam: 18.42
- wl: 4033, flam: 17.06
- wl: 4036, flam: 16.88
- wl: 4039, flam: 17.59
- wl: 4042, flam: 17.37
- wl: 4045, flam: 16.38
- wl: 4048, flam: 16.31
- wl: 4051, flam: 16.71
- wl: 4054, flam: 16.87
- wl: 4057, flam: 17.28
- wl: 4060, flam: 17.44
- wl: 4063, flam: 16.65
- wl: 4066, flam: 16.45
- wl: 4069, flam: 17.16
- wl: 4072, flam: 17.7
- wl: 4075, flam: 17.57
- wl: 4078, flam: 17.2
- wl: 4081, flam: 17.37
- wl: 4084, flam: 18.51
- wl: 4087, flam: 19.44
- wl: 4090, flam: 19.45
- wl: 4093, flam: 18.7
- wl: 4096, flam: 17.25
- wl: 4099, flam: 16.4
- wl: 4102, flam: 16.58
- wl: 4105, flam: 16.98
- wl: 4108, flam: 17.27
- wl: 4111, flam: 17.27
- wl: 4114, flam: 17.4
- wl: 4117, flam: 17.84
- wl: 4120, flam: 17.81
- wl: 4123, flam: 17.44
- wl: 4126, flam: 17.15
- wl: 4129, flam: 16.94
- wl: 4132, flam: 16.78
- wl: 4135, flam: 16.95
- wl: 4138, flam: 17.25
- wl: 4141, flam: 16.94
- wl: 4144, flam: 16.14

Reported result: 2.19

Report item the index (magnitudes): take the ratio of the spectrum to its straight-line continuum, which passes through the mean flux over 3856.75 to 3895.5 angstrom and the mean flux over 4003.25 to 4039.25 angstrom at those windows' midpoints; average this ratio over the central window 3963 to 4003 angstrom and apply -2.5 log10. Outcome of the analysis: 0.20 mag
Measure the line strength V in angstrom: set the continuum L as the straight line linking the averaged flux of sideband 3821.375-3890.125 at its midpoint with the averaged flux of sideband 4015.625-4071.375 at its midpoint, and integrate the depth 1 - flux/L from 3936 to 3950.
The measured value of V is 3.74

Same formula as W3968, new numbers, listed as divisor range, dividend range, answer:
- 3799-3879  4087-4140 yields 2.57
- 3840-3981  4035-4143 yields 2.06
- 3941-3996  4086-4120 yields 1.58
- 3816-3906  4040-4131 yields 2.39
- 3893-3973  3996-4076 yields 1.98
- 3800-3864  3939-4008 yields 1.81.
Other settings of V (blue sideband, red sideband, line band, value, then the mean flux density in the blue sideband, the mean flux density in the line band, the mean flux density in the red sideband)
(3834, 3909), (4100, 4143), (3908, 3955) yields 5.7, 8.69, 9.39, 17.2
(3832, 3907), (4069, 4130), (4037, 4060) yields -2.0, 8.56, 17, 17.6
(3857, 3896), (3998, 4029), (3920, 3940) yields 9.0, 8.65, 6.95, 19.1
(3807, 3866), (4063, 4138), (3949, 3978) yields 6.0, 7.45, 9.69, 17.5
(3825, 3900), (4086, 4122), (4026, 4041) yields -3.0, 8.13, 17.8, 17.7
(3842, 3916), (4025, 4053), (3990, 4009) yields -3.3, 9.23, 18.1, 17.4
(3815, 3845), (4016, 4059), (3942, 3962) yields 3.1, 6.48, 11.1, 17.8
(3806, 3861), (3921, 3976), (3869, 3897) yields -3.5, 7.42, 8.93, 8.61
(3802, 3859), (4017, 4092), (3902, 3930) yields 2.7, 7.54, 10.3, 17.8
